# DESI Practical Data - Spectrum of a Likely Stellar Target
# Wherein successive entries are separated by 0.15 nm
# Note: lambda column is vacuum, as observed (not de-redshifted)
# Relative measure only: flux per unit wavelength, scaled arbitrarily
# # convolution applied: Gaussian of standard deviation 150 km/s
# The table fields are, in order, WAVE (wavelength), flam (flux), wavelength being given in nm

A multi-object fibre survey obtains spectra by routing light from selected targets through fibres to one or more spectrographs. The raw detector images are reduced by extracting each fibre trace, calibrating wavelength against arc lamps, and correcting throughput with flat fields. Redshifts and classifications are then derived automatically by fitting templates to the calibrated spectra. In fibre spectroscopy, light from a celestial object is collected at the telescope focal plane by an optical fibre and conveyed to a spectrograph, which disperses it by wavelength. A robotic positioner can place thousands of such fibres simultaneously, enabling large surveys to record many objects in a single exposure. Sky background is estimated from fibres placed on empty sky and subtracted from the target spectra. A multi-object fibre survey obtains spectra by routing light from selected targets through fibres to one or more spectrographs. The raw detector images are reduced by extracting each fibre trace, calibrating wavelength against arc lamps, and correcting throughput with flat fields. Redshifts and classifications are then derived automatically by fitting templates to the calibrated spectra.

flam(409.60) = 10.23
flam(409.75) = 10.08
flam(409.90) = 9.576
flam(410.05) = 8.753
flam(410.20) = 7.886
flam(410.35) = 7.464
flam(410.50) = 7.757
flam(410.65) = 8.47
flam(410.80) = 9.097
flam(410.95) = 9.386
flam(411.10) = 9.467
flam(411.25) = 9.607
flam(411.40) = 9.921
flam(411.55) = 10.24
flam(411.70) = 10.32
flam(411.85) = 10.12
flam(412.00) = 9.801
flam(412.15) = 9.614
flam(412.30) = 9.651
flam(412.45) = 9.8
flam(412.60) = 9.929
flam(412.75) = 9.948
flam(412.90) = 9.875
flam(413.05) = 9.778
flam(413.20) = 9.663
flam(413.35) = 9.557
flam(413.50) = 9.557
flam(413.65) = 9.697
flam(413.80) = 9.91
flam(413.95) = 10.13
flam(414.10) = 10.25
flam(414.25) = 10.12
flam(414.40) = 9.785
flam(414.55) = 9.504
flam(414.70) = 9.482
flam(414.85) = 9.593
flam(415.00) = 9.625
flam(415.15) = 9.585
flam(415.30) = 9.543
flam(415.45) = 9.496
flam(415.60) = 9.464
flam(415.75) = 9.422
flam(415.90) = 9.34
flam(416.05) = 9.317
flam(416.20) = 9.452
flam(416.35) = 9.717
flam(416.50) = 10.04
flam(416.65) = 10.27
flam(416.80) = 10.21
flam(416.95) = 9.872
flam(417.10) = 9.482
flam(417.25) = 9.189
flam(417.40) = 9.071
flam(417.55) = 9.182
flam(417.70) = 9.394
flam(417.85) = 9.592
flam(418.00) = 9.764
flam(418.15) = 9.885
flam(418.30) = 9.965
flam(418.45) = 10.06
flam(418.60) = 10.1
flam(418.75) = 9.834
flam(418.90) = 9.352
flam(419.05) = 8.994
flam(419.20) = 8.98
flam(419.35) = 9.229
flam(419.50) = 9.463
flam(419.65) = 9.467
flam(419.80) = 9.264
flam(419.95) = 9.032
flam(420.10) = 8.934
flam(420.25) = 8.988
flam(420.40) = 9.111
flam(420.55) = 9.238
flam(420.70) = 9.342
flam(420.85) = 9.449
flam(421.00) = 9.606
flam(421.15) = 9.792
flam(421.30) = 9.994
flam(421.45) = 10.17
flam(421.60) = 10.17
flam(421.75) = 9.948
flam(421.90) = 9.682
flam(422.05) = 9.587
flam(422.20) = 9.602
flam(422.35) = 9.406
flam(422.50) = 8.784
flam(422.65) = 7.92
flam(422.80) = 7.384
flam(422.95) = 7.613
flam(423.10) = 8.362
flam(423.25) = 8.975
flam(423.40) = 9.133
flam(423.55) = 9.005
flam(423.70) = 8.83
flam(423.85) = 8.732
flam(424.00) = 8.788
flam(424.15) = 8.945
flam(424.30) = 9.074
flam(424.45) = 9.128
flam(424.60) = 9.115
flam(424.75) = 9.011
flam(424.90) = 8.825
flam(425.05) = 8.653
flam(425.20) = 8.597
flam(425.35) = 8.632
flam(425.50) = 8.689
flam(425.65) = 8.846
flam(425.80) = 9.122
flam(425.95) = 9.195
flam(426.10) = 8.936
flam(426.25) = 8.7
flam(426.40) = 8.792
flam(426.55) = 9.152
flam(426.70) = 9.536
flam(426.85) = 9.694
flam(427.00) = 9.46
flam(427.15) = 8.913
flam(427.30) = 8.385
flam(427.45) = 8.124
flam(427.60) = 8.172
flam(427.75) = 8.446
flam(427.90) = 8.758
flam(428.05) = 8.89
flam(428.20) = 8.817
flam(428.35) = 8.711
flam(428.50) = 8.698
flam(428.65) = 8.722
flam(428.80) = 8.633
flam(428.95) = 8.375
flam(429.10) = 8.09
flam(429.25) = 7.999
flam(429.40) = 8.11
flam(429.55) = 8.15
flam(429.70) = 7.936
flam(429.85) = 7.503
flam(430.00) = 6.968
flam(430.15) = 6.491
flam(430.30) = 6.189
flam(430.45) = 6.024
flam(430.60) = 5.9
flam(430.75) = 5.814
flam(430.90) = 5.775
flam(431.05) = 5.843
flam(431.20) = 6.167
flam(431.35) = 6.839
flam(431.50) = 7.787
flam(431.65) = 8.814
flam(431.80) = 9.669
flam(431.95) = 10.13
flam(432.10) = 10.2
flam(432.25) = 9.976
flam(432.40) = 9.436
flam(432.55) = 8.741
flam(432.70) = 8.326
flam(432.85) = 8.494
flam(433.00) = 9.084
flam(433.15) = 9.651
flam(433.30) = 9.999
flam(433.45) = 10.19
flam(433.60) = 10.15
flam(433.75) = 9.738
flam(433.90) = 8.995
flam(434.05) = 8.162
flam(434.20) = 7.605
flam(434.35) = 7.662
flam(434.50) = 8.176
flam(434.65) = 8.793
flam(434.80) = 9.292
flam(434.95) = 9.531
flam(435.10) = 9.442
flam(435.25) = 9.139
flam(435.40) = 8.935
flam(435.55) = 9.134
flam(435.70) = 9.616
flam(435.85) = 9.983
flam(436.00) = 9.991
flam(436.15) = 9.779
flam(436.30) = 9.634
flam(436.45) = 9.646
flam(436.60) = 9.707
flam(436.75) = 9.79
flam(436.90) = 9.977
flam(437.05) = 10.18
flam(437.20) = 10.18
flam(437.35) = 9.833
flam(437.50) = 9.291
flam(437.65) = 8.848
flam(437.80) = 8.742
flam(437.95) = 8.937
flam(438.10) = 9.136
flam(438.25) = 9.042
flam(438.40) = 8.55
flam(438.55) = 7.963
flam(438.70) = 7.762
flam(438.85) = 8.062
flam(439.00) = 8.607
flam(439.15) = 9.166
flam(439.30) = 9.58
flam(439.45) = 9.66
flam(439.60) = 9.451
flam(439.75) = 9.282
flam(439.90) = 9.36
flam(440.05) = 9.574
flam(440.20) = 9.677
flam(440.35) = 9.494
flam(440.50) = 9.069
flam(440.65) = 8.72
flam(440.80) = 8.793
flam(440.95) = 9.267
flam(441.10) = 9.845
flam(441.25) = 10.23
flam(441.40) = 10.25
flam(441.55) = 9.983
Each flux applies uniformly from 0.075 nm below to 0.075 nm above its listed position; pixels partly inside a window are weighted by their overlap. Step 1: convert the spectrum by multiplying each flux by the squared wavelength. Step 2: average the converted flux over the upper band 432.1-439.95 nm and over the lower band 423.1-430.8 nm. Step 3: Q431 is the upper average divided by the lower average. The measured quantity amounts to 1.14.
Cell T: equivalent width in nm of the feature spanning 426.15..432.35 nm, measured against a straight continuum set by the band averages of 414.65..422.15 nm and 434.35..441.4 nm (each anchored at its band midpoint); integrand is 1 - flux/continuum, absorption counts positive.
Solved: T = 0.831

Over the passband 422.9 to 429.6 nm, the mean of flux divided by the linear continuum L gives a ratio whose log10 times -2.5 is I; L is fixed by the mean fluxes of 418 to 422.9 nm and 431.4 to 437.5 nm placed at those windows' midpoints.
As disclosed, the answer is 0.074 mag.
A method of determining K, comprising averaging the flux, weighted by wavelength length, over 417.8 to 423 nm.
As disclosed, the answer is 9.37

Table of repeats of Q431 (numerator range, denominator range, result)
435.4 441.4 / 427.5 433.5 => 1.19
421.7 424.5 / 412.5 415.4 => 0.95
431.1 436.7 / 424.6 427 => 1.05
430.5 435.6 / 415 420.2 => 0.97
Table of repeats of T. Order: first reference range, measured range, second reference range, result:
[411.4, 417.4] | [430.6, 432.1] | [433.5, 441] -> 0.30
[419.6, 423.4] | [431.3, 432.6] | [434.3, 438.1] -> 0.03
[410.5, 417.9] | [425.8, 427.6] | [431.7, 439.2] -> 0.08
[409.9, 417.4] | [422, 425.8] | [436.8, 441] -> 0.24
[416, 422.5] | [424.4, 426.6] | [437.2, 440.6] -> 0.12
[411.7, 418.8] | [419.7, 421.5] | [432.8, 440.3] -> 0.04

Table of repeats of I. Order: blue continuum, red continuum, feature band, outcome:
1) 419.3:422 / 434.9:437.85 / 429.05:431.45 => 0.36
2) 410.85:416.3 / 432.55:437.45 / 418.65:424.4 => 0.05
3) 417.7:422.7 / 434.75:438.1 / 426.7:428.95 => 0.09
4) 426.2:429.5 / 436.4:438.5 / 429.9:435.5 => 0.09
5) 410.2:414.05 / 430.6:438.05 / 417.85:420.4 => -0.01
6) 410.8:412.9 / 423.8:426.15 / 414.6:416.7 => -0.01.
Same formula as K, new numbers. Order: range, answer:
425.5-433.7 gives 8.41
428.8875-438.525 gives 8.66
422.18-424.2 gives 8.65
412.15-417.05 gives 9.73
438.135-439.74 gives 8.81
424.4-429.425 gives 8.77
